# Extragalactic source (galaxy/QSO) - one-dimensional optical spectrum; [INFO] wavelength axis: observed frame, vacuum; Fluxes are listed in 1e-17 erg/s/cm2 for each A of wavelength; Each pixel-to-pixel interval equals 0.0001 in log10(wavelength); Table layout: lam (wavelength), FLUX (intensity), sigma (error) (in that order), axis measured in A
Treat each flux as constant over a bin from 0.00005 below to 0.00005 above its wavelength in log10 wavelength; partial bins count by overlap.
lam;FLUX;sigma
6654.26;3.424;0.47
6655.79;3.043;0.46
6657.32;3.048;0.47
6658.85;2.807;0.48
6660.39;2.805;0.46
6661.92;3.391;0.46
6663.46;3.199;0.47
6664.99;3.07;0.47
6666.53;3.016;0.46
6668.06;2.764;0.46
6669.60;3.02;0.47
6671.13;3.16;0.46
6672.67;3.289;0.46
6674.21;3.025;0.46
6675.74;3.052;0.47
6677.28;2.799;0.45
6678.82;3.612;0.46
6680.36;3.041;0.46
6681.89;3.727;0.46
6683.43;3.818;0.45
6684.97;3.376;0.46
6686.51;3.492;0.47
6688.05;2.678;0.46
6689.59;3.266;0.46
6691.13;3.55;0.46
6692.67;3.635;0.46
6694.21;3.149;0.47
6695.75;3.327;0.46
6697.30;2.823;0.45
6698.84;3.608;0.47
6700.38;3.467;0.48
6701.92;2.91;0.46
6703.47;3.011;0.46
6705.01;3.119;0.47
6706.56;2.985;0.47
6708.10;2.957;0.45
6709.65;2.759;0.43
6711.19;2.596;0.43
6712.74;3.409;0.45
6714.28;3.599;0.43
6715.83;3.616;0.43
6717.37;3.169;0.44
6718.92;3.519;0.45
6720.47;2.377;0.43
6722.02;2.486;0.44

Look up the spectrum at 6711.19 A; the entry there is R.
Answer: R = 2.596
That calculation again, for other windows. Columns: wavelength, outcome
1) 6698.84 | 3.608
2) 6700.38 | 3.467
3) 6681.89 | 3.727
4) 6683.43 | 3.818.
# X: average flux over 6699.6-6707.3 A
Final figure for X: 3.1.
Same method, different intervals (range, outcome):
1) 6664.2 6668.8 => 2.96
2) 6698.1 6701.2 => 3.53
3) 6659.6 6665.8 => 3.11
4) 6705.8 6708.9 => 2.97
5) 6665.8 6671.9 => 2.99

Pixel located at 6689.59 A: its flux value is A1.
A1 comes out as 3.266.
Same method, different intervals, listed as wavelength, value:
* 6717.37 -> 3.169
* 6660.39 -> 2.805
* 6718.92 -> 3.519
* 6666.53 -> 3.016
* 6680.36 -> 3.041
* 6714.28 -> 3.599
